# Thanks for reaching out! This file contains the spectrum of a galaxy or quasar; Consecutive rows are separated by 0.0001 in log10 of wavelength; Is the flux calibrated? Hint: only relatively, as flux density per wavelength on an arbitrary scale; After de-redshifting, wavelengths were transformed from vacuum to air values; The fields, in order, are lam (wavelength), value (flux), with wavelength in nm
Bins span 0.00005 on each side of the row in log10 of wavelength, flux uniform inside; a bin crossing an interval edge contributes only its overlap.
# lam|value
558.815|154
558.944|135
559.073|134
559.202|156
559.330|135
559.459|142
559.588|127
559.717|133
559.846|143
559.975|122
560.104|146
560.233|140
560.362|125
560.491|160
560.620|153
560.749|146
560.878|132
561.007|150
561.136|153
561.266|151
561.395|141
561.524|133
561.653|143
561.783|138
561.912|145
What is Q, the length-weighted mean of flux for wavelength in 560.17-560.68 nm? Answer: 144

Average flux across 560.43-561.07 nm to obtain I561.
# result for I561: 148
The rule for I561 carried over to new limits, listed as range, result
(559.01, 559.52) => 142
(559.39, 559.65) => 134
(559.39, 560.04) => 133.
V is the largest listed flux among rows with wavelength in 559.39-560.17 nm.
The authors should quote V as 146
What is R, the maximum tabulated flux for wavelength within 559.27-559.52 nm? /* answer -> 142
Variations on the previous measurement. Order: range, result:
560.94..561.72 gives 153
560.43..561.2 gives 160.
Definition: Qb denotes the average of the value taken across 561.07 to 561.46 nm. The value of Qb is 148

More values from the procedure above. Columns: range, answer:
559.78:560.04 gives 132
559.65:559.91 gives 138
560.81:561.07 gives 141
